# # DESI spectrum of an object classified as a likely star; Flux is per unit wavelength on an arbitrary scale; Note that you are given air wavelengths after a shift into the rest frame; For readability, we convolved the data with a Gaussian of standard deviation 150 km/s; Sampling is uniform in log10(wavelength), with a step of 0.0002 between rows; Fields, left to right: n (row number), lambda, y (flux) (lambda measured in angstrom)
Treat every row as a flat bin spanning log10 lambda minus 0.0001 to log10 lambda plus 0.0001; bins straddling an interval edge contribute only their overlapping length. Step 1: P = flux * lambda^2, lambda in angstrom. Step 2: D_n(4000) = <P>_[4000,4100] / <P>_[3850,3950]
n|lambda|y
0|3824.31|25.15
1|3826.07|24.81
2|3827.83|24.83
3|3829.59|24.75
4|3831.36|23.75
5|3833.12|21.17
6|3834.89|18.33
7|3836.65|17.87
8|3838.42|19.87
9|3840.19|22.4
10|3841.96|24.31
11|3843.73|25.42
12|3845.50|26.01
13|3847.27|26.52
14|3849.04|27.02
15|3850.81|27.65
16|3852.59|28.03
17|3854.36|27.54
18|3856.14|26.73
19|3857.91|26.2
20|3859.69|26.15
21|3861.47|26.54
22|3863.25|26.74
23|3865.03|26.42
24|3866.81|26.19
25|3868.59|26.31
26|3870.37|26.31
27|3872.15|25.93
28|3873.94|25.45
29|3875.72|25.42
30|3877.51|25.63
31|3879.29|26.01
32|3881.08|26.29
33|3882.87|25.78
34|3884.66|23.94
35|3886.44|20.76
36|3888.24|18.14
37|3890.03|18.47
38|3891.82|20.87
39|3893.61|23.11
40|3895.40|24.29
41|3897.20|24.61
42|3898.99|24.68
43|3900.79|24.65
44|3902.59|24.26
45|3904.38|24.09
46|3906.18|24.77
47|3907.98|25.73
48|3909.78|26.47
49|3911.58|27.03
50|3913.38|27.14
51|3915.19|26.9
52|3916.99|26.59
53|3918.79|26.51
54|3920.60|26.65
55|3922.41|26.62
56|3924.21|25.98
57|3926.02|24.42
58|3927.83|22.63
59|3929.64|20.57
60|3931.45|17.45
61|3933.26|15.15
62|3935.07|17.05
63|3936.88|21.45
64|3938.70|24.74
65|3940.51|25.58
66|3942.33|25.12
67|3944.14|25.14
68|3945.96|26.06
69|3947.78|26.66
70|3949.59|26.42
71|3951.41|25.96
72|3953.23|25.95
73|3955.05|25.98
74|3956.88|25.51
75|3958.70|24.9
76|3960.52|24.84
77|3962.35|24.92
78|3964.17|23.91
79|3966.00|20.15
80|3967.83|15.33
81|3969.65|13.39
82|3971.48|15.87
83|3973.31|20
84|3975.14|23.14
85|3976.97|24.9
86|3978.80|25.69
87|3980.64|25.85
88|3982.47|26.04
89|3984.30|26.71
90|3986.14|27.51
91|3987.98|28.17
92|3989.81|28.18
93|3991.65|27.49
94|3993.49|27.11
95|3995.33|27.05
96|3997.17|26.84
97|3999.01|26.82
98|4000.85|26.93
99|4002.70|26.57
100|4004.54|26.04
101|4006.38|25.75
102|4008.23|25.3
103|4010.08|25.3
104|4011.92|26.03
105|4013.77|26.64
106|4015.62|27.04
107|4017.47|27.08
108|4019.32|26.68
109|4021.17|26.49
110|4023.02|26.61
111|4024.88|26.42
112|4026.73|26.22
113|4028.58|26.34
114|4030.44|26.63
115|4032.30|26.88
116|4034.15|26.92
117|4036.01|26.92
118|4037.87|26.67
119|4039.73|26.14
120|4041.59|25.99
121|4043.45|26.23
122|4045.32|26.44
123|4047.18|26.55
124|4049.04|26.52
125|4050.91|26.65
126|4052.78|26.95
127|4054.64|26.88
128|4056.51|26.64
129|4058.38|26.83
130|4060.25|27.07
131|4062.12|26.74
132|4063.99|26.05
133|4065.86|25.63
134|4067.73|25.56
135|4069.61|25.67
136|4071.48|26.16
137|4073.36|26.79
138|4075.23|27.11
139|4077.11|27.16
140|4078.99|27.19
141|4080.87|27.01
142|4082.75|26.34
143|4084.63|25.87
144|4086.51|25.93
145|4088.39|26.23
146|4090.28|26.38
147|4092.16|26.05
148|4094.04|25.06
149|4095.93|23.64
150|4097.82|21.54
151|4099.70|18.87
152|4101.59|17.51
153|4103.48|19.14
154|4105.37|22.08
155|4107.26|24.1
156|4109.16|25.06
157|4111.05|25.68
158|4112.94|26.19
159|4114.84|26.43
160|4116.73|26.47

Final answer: 1.15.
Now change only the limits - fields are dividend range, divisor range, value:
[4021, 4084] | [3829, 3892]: 1.19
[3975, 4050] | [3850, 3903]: 1.14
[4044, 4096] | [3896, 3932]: 1.14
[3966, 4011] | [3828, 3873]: 1.06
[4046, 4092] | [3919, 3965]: 1.17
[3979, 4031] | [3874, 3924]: 1.14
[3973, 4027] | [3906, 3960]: 1.11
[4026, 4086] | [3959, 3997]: 1.15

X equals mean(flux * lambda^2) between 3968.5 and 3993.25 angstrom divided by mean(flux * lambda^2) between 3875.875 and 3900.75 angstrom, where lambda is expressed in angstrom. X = 1.1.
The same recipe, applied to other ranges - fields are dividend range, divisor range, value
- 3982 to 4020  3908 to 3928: 1.06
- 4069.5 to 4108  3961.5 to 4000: 1.07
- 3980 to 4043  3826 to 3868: 1.17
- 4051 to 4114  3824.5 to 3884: 1.13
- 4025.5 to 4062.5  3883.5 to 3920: 1.18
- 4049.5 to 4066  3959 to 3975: 1.38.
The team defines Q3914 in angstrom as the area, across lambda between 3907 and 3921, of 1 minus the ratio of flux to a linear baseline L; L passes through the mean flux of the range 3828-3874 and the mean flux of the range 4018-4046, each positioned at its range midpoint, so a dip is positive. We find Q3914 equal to -0.6 angstrom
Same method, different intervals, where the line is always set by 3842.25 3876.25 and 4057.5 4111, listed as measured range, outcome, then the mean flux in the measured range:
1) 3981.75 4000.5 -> -1.2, 27.2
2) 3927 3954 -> 3.0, 23.1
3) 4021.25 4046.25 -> -1.2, 26.5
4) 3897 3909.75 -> 0.6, 24.8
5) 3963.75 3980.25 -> 3.4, 20.3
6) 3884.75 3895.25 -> 2.2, 20.9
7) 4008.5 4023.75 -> -0.6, 26.4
